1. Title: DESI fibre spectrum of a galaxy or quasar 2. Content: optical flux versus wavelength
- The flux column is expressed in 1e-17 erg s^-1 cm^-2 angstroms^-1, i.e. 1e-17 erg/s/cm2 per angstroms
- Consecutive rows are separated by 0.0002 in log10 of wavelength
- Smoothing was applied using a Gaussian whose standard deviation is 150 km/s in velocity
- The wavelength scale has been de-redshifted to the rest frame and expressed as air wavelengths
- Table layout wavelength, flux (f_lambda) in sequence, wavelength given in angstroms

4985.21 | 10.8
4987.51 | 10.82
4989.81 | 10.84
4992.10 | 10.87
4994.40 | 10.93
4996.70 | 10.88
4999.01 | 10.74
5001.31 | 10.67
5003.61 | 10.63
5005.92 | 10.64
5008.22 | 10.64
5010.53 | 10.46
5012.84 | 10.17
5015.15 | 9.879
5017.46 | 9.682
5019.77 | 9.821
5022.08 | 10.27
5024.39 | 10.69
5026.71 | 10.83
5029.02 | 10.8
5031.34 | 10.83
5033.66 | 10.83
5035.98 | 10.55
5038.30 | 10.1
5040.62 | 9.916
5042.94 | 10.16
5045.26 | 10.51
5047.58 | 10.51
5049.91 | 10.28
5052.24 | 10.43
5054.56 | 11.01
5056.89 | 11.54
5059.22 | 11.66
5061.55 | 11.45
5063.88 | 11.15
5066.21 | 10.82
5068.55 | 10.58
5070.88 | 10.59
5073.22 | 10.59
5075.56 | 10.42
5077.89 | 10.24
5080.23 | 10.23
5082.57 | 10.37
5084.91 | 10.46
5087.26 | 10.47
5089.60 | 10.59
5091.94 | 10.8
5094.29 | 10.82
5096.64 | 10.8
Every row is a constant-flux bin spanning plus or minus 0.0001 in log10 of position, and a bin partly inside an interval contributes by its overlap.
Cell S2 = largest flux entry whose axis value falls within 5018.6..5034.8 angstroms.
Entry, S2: 10.83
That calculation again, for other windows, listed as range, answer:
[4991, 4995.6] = 10.93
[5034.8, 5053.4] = 10.55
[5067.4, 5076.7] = 10.59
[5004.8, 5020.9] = 10.64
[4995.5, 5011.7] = 10.88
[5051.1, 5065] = 11.66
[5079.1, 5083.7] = 10.37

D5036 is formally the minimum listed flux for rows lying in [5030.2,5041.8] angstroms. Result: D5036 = 9.916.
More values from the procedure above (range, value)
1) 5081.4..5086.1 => 10.37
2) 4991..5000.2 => 10.74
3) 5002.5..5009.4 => 10.63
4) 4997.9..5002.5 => 10.67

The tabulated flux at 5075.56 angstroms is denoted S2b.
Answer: 10.42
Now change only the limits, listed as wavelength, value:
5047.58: 10.51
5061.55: 11.45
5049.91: 10.28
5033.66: 10.83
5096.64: 10.8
